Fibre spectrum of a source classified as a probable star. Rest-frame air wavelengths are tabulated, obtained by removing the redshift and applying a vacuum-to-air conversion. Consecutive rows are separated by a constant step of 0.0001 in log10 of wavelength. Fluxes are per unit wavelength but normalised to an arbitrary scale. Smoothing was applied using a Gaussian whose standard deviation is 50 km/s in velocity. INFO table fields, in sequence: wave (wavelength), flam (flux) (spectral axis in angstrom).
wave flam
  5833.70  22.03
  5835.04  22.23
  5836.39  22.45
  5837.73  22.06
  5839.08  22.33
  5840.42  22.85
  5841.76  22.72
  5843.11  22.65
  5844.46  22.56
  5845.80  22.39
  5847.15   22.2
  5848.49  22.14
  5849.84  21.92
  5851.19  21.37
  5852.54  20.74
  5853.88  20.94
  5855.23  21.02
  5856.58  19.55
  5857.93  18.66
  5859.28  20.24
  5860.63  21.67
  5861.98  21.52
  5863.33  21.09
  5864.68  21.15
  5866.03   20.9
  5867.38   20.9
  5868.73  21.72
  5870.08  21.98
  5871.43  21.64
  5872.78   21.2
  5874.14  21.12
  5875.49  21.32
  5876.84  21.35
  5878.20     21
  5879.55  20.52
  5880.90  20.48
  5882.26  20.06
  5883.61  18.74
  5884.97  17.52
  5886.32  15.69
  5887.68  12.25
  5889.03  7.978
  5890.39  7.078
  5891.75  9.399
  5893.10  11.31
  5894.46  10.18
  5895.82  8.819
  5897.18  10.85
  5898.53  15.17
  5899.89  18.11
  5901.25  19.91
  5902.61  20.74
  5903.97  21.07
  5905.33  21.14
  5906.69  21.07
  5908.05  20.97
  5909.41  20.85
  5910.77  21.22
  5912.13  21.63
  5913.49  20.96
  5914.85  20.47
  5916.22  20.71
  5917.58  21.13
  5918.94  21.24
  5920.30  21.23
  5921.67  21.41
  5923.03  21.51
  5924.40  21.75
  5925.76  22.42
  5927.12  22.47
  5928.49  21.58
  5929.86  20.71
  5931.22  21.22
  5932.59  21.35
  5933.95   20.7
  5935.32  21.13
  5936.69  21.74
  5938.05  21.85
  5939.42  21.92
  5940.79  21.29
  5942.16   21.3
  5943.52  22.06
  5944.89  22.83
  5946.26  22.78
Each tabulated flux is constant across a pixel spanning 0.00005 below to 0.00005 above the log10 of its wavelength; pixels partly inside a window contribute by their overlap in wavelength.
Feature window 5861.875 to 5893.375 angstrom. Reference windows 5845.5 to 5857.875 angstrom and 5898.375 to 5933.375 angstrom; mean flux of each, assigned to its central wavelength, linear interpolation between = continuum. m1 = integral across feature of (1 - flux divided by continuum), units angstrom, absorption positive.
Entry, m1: 4.2 angstrom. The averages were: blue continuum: 21.2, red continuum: 20.9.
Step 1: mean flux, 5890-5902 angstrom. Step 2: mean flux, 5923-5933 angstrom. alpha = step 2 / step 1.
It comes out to 1.73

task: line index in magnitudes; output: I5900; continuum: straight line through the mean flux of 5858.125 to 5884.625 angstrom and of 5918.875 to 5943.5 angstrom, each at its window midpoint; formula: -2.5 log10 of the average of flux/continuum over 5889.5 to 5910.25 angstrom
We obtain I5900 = 0.32 mag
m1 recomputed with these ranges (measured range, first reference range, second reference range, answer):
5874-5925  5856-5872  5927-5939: 7.5 angstrom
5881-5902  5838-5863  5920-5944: 7.6 angstrom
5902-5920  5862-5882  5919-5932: 0.4 angstrom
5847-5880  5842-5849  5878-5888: -1.1 angstrom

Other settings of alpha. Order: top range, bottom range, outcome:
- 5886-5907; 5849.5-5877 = 0.68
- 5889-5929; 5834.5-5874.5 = 0.85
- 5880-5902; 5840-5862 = 0.66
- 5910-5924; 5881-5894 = 1.56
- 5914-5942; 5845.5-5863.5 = 1.01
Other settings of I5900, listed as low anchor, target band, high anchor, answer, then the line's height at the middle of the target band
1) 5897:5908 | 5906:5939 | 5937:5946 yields -0.04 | 20.5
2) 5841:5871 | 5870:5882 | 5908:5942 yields 0.01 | 21.4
